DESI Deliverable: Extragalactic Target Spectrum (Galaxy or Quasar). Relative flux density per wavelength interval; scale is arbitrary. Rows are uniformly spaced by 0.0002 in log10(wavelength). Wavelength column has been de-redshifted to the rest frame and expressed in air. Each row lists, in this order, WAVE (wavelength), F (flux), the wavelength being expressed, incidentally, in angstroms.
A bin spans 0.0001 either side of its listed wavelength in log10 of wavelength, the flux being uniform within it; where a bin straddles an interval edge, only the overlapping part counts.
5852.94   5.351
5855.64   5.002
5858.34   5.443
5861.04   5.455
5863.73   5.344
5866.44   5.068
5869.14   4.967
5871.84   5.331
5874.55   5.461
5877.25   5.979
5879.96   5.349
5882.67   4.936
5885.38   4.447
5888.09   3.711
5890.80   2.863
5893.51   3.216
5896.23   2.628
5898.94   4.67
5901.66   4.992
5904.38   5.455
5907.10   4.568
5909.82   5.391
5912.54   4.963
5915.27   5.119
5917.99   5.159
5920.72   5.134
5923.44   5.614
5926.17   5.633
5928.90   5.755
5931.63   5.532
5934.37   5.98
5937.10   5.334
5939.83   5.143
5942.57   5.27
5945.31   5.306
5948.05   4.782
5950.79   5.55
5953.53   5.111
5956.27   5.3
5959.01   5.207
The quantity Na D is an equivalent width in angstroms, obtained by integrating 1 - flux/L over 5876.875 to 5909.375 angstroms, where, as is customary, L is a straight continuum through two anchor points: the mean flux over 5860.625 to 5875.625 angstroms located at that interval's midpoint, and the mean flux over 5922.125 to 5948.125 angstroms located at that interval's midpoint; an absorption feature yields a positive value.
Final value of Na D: 5.8 angstroms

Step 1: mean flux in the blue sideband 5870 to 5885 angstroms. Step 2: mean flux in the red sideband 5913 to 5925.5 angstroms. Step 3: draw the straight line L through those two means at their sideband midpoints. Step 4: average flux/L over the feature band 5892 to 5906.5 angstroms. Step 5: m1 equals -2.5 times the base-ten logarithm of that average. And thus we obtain 0.251 mag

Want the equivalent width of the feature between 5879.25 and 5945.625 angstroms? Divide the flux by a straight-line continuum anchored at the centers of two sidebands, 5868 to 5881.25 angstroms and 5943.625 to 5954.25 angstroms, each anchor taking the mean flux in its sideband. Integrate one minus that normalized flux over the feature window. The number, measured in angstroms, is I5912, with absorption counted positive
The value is 5.3 angstroms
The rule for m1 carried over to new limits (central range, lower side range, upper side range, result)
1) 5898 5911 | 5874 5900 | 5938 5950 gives -0.11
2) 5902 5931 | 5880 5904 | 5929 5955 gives -0.13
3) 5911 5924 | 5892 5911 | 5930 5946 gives -0.07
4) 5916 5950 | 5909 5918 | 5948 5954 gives -0.04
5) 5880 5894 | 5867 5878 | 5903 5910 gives 0.29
